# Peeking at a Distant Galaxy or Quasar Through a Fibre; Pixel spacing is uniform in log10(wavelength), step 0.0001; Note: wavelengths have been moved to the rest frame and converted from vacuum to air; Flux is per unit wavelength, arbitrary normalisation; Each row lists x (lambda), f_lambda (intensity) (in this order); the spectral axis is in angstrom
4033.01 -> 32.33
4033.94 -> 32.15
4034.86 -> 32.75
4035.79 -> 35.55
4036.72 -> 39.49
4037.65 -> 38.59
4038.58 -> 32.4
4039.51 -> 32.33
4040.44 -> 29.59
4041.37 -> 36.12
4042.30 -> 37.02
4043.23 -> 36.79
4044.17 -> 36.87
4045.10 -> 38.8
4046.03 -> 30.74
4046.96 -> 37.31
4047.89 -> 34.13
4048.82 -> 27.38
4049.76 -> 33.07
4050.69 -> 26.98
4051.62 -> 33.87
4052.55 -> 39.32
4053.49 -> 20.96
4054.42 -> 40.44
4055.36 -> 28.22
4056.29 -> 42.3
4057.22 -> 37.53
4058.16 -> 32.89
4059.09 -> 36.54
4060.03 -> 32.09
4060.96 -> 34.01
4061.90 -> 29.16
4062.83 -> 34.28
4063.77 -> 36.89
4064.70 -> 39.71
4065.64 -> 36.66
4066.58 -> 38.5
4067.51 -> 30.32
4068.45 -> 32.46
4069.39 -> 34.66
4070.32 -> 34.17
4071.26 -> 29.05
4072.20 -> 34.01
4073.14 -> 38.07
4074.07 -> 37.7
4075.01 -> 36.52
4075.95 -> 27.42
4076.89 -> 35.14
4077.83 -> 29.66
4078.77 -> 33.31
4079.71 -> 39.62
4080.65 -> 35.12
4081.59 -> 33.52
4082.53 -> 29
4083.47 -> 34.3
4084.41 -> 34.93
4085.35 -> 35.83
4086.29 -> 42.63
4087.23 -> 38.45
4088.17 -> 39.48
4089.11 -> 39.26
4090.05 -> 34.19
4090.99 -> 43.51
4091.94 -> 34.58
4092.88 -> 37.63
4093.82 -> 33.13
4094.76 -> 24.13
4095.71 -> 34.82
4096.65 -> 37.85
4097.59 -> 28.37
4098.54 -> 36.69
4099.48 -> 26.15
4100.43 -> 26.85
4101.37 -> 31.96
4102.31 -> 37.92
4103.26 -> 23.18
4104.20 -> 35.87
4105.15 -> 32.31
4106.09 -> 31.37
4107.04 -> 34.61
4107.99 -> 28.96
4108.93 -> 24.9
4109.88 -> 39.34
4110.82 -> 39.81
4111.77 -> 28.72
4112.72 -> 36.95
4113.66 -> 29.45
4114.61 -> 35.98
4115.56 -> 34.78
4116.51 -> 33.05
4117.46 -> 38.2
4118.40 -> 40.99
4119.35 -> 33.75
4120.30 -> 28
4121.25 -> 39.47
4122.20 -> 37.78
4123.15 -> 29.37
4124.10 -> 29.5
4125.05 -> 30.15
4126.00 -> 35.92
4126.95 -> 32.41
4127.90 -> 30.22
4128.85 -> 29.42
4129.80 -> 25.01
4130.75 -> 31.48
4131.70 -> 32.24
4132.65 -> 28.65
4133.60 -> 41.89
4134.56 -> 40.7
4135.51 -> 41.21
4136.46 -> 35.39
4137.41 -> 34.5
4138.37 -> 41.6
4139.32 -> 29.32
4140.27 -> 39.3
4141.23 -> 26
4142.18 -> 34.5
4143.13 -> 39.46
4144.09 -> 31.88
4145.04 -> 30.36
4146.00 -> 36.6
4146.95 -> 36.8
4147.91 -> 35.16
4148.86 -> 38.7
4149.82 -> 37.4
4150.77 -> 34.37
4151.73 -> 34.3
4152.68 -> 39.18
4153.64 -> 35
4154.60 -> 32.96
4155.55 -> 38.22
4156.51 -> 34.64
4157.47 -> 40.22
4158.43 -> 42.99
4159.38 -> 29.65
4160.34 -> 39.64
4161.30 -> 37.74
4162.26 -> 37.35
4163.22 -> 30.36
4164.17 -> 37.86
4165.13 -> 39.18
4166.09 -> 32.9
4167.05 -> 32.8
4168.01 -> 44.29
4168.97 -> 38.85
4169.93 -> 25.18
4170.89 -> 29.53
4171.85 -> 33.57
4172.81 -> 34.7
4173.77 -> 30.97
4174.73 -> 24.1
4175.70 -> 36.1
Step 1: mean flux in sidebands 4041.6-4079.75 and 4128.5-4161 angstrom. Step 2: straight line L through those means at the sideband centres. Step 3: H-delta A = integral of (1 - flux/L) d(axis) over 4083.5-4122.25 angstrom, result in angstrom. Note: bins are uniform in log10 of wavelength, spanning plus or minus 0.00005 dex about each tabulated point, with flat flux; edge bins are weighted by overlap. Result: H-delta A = 0.6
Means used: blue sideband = 34.2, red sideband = 35.3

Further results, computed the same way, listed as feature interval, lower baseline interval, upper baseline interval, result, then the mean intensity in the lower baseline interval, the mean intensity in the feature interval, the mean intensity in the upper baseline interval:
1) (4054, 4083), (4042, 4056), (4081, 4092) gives 0.6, 33.5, 34.5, 36.7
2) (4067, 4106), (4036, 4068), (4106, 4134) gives -0.2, 34.5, 34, 33.1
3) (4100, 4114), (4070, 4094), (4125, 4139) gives 1.0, 35.4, 32.2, 34.1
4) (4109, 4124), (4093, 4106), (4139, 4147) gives -1.0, 31.7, 34.6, 33.7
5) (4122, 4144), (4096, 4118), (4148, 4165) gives 0.7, 32.8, 33.7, 36.5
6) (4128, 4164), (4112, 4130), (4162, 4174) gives -1.4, 33.2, 35.2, 34.5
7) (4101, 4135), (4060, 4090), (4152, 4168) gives 2.4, 34.9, 33.2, 36.5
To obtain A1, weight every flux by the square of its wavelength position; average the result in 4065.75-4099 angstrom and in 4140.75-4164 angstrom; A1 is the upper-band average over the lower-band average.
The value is 1.06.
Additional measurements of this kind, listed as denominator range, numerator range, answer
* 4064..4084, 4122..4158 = 1.04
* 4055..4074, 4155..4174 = 1.08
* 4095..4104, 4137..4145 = 1.11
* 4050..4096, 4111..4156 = 1.02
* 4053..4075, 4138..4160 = 1.08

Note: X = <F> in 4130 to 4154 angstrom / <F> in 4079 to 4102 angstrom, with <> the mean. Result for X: 1.0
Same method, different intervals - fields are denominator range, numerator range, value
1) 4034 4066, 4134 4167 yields 1.05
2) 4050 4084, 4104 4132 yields 0.97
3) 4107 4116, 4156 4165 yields 1.11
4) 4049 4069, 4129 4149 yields 1.02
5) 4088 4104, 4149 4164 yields 1.09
